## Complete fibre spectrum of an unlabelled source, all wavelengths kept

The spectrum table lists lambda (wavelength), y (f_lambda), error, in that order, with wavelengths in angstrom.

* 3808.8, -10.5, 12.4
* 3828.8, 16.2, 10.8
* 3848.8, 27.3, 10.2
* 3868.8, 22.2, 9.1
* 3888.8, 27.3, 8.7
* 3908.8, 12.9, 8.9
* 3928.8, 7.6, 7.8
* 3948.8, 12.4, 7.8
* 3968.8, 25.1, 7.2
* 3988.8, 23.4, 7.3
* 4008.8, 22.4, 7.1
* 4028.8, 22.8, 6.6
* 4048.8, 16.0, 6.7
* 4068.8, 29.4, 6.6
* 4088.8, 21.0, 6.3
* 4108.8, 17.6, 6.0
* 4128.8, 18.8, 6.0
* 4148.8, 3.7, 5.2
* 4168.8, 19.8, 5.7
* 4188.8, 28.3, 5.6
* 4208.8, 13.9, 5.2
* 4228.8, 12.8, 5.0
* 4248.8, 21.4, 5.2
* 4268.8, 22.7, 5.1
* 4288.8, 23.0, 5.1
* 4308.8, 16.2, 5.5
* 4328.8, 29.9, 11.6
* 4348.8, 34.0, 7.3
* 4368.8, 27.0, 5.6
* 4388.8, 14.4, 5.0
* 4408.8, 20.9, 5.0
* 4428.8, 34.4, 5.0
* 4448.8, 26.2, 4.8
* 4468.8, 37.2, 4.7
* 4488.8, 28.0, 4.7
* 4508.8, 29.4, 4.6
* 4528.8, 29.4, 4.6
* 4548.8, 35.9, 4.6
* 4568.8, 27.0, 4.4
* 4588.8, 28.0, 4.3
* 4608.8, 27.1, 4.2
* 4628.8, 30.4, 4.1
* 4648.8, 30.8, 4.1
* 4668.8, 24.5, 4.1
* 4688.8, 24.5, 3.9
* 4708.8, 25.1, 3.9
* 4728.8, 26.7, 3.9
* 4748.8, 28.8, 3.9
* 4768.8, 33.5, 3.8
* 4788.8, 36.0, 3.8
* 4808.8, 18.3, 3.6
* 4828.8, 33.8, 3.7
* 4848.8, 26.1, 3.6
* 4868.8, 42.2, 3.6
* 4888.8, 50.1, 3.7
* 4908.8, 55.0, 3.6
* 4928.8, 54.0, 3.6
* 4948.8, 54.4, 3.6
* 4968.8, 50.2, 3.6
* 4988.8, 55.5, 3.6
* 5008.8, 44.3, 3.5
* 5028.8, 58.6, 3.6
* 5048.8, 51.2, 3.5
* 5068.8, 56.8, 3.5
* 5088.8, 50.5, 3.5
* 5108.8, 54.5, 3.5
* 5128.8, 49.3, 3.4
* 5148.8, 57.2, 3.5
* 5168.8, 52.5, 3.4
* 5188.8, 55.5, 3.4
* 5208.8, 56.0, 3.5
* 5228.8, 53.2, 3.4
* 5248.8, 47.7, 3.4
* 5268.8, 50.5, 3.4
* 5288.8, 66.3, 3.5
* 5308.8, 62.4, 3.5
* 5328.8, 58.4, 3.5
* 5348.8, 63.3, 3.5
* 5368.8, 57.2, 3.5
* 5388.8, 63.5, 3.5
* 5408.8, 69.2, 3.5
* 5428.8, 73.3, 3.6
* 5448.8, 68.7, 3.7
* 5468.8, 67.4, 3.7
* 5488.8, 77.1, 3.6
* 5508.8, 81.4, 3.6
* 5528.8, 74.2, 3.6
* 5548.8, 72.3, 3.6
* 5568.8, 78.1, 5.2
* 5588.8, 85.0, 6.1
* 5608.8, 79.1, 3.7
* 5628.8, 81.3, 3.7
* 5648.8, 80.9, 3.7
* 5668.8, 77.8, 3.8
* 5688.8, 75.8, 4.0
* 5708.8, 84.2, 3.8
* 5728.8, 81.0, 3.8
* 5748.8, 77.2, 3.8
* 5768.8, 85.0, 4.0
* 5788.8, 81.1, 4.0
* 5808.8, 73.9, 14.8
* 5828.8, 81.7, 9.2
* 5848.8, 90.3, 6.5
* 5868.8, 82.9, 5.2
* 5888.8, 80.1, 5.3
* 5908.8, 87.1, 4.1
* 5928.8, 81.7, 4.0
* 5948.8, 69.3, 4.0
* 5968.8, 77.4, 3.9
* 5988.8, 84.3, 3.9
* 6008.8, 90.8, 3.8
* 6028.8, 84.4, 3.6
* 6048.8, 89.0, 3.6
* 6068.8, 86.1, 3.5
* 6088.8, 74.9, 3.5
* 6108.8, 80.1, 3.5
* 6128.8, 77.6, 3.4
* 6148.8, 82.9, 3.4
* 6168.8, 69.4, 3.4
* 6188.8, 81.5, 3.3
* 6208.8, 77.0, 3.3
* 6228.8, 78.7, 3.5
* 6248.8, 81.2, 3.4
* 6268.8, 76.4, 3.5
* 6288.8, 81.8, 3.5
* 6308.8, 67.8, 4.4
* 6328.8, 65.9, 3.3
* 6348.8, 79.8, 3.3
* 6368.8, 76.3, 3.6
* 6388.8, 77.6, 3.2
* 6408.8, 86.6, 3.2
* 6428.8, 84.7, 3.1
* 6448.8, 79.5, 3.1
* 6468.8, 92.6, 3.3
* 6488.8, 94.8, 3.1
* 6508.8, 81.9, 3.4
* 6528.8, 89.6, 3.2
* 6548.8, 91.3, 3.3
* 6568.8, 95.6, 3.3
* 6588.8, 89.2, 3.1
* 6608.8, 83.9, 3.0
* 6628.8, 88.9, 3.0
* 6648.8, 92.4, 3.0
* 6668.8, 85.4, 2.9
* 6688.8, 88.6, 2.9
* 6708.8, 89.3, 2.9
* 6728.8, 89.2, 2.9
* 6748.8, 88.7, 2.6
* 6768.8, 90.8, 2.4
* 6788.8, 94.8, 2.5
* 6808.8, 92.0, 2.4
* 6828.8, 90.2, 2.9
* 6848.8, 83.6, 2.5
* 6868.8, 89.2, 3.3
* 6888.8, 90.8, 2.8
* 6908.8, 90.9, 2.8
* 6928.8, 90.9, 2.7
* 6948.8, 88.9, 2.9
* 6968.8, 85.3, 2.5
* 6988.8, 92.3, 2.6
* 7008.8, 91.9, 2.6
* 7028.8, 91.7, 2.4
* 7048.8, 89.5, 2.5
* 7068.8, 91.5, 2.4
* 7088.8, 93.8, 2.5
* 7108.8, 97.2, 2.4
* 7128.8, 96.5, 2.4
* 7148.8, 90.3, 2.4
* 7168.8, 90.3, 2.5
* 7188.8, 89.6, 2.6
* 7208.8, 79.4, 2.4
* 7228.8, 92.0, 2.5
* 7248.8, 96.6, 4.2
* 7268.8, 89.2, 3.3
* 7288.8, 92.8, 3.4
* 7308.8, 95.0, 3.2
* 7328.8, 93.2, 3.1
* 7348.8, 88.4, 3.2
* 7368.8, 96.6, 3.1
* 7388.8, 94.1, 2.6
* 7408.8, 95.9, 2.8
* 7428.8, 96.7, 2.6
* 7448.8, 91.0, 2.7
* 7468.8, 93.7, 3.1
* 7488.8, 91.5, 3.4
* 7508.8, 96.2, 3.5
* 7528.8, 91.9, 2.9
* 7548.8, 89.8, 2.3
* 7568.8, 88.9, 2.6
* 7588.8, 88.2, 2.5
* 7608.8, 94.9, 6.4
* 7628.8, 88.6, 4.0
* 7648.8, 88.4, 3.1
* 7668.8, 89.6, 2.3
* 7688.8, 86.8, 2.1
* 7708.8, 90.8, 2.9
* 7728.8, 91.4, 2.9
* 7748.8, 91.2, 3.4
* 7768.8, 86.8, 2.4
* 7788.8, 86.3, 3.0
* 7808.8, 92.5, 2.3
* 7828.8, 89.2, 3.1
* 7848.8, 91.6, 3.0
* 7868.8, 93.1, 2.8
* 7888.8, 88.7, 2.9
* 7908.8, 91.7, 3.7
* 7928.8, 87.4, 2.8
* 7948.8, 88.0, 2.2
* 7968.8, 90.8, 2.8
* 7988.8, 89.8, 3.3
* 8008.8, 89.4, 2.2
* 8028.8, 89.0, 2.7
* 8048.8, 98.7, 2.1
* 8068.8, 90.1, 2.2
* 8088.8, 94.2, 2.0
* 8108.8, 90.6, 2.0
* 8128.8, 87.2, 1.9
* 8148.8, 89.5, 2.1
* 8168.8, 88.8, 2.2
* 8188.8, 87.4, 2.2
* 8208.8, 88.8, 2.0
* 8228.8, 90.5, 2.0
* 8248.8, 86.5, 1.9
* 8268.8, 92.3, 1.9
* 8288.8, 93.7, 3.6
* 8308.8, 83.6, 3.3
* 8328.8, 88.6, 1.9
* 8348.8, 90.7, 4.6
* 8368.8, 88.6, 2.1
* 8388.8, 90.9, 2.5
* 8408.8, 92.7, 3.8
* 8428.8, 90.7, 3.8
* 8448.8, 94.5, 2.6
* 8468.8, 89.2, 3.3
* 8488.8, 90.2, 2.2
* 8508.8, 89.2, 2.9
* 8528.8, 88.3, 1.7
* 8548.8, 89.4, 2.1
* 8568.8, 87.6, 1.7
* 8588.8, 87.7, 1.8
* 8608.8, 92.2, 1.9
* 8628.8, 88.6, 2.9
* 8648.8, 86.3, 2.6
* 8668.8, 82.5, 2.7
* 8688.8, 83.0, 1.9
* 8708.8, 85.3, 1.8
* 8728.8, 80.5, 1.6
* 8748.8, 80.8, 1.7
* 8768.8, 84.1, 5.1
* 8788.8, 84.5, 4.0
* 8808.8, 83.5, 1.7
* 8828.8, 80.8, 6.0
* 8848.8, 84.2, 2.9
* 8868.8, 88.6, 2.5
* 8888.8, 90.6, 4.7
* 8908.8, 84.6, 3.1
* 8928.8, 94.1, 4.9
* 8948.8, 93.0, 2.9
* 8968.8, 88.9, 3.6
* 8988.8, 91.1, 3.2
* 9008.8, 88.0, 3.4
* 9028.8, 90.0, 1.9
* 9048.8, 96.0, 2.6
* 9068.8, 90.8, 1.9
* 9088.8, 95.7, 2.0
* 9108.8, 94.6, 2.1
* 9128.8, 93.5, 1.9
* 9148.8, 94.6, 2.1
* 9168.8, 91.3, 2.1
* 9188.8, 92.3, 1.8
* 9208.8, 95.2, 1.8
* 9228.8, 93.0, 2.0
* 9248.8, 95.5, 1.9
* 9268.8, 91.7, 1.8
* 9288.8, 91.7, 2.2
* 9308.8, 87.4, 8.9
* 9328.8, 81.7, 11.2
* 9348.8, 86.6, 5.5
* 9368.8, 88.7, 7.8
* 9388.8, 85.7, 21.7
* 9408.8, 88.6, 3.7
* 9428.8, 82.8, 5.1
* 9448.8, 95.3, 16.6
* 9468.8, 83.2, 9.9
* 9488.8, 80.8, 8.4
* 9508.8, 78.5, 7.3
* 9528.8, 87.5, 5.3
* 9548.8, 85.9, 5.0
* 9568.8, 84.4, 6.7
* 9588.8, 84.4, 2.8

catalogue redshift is 0.22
